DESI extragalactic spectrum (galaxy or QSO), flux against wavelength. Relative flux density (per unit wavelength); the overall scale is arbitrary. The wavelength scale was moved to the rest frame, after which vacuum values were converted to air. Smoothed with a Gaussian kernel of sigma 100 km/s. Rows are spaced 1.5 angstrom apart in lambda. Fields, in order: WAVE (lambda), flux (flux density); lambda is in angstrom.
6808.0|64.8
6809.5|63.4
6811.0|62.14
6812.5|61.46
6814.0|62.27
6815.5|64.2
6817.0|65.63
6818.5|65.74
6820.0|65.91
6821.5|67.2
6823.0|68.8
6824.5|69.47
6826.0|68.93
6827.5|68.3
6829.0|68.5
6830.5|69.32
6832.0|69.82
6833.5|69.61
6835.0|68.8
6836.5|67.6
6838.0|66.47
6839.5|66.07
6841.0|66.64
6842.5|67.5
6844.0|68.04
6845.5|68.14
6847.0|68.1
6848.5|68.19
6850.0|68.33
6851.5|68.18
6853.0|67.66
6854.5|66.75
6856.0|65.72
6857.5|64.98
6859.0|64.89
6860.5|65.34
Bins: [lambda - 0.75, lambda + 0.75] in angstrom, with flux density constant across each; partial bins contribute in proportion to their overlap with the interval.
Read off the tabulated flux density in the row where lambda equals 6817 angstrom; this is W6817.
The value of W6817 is 65.63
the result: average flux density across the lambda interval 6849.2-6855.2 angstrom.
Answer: 67.7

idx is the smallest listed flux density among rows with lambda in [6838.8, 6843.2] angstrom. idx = 66.07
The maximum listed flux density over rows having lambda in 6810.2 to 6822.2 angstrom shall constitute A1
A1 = 67.2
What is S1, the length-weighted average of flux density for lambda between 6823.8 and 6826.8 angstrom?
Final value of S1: 69.2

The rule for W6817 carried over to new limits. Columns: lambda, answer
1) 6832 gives 69.82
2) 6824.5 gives 69.47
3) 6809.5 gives 63.4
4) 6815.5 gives 64.2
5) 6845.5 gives 68.14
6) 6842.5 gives 67.5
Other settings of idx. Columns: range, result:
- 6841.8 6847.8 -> 67.5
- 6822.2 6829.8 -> 68.3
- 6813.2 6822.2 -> 62.27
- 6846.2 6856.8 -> 65.72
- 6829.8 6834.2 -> 69.32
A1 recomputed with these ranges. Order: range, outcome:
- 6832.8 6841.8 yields 69.61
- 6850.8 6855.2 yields 68.18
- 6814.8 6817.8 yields 65.63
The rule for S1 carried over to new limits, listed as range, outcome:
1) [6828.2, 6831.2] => 68.9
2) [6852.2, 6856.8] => 66.7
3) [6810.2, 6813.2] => 61.8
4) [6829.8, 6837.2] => 69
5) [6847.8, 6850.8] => 68.3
